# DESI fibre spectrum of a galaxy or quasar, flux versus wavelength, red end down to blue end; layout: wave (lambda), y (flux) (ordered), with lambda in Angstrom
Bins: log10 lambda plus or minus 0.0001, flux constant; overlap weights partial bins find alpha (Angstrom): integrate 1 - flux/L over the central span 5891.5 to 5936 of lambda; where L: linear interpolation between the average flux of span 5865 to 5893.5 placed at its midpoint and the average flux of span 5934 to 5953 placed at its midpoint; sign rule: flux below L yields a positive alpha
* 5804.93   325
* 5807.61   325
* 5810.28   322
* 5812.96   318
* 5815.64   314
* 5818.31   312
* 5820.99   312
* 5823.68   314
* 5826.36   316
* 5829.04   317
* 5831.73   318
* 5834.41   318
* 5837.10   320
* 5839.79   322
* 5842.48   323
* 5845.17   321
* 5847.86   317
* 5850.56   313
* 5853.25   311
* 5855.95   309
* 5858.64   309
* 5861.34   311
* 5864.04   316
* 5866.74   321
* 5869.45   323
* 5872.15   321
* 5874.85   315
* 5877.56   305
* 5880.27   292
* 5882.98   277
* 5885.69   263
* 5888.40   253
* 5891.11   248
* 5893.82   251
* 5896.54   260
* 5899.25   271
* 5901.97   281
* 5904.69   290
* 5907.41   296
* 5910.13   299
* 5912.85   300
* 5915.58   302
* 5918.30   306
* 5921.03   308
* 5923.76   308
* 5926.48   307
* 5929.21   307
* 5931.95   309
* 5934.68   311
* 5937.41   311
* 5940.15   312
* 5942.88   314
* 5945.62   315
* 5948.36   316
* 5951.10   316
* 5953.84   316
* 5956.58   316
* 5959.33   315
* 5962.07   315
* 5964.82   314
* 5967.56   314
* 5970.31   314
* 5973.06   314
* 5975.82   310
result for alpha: 1.5 Angstrom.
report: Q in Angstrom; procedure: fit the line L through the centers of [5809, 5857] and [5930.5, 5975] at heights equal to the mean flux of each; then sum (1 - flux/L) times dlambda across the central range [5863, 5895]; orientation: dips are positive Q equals 2.5 Angstrom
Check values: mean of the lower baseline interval 317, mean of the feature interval 290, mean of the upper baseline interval 314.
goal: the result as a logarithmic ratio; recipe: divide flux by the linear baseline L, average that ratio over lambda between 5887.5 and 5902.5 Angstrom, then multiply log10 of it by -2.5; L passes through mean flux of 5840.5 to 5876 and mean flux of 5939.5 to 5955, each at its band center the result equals 0.21 mag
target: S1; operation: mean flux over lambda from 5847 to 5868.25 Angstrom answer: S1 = 313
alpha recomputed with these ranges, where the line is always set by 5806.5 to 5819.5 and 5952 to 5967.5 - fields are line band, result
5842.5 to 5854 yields 0.0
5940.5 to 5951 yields 0.0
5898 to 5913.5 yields 1.3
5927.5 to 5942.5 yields 0.3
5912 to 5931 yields 0.6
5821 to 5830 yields 0.1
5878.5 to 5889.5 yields 1.5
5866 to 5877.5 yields 0.0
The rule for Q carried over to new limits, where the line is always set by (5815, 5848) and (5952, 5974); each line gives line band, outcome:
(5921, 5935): 0.3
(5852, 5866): 0.2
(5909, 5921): 0.5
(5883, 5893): 1.9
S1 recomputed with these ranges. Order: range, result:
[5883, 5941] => 290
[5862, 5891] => 297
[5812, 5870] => 316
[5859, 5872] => 317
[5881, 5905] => 266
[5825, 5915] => 300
